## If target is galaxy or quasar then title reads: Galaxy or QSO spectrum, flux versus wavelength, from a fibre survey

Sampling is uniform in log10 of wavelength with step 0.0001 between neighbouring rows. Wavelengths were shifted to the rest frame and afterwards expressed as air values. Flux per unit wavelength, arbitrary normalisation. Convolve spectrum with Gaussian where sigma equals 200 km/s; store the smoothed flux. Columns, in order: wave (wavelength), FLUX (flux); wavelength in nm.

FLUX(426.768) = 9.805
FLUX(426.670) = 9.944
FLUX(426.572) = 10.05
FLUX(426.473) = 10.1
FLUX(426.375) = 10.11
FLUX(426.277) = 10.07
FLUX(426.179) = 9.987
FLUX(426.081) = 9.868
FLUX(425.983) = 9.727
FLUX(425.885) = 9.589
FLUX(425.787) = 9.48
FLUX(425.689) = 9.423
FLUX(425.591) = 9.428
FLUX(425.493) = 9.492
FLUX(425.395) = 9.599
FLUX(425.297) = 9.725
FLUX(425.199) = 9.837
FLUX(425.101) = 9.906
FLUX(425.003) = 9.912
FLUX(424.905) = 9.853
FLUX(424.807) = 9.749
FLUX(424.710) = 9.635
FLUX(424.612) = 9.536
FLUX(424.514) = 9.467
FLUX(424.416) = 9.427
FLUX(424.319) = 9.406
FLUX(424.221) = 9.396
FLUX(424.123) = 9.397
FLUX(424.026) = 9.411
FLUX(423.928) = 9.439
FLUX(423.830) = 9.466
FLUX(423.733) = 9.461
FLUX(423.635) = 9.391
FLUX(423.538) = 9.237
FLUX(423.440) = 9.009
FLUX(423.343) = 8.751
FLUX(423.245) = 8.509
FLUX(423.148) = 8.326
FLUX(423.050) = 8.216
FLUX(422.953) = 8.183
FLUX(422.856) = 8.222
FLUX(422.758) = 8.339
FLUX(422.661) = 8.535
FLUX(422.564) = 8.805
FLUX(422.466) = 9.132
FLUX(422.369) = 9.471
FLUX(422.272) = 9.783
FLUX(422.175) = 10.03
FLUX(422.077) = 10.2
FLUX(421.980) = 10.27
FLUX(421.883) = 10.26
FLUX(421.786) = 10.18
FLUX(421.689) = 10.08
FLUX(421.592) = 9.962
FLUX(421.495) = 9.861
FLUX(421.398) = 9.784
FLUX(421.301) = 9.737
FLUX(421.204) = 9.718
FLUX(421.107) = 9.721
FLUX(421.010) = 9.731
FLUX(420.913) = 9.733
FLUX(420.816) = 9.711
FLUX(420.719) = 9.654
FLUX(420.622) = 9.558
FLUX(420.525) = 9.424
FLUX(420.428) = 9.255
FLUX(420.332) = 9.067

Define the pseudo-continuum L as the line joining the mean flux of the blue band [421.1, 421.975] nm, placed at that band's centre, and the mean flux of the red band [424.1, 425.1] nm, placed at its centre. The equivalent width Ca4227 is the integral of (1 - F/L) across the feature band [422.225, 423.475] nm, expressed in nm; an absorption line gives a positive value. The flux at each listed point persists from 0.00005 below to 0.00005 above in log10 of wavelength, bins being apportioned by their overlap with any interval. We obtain 0.14 nm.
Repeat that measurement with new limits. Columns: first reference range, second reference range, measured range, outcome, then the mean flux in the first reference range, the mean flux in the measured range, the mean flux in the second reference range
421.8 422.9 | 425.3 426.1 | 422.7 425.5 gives 0.07 nm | 9.39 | 9.25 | 9.58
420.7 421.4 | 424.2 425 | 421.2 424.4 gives 0.11 nm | 9.72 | 9.33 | 9.59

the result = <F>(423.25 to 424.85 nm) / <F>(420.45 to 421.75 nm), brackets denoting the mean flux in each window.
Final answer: 0.96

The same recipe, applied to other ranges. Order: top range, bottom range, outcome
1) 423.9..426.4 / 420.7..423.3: 1.03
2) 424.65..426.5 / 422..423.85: 1.08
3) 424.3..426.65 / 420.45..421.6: 1.00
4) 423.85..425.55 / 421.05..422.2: 0.96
